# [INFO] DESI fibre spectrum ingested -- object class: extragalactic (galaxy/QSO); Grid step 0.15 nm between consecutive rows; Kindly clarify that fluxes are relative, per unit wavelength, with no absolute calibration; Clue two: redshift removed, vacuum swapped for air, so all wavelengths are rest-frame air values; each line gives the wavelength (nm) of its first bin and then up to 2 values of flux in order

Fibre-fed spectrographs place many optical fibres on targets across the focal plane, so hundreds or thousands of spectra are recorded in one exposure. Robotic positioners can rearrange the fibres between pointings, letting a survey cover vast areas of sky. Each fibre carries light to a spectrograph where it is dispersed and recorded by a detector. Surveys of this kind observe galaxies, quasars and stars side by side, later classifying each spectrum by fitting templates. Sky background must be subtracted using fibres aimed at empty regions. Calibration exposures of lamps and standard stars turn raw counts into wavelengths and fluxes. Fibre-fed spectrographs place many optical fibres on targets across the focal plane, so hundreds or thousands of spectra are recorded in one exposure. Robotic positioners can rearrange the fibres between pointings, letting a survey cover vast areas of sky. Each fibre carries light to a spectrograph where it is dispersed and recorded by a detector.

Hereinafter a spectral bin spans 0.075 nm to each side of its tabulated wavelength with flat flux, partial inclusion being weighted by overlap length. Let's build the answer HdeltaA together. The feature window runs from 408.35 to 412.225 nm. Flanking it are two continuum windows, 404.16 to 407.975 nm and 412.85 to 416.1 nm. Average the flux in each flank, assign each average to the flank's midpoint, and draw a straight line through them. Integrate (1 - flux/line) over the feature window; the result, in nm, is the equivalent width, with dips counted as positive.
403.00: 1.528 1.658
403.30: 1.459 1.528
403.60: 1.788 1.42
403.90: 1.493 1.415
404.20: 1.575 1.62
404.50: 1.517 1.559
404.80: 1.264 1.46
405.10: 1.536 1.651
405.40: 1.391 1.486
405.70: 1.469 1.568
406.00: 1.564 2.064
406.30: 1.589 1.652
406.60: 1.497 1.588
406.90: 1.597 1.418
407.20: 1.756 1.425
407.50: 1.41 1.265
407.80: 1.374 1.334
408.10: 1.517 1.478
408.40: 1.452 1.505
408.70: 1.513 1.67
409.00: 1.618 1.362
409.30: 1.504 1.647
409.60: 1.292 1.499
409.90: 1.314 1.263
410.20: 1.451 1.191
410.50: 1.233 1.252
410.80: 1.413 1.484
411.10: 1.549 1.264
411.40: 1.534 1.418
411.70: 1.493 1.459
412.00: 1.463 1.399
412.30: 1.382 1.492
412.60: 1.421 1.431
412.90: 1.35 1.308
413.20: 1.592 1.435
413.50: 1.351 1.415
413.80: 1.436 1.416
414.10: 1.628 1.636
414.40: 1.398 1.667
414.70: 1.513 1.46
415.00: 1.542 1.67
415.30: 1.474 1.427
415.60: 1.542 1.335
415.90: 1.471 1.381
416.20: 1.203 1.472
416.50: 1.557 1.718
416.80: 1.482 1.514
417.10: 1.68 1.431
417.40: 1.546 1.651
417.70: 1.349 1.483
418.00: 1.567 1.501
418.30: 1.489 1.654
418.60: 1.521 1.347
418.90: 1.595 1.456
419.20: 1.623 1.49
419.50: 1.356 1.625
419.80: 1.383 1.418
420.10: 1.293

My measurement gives 0.18 nm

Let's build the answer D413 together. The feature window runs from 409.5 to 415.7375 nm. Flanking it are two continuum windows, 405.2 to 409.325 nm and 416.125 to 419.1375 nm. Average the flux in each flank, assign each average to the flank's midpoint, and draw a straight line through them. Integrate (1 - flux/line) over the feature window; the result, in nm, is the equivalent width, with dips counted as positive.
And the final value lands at 0.33 nm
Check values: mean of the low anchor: 1.53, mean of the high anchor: 1.51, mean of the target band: 1.44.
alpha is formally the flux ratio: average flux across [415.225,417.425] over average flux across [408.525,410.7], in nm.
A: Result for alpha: 1.0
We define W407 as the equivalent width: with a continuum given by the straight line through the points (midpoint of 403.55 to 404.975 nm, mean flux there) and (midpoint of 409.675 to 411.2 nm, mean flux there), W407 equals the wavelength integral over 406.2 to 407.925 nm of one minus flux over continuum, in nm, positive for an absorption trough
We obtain -0.08 nm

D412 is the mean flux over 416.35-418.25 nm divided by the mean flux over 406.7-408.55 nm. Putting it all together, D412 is 1.0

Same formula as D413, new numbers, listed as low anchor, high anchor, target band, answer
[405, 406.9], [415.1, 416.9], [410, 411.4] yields 0.162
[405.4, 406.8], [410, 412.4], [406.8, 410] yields 0.067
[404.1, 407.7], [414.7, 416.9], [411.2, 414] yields 0.140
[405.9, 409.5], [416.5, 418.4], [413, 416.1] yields 0.106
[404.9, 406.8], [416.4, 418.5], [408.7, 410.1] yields 0.088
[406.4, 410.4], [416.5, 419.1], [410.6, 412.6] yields 0.075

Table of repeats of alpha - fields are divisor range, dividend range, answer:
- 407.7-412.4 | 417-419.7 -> 1.06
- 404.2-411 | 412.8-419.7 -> 1.01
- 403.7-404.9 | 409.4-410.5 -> 0.92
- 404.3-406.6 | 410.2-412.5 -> 0.90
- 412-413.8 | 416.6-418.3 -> 1.08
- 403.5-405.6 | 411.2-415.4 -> 0.97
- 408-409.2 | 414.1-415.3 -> 1.03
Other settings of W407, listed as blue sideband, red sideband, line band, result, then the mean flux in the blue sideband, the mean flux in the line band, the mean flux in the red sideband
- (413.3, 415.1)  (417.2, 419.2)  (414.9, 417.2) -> 0.009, 1.49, 1.5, 1.51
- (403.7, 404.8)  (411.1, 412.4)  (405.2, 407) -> -0.129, 1.5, 1.59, 1.43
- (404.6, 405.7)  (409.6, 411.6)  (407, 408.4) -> -0.016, 1.48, 1.44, 1.37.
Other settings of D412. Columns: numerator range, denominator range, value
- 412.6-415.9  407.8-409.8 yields 0.99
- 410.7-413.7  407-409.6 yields 0.97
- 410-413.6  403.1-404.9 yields 0.92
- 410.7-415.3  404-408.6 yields 0.97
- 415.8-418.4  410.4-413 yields 1.06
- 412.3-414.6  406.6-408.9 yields 0.98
